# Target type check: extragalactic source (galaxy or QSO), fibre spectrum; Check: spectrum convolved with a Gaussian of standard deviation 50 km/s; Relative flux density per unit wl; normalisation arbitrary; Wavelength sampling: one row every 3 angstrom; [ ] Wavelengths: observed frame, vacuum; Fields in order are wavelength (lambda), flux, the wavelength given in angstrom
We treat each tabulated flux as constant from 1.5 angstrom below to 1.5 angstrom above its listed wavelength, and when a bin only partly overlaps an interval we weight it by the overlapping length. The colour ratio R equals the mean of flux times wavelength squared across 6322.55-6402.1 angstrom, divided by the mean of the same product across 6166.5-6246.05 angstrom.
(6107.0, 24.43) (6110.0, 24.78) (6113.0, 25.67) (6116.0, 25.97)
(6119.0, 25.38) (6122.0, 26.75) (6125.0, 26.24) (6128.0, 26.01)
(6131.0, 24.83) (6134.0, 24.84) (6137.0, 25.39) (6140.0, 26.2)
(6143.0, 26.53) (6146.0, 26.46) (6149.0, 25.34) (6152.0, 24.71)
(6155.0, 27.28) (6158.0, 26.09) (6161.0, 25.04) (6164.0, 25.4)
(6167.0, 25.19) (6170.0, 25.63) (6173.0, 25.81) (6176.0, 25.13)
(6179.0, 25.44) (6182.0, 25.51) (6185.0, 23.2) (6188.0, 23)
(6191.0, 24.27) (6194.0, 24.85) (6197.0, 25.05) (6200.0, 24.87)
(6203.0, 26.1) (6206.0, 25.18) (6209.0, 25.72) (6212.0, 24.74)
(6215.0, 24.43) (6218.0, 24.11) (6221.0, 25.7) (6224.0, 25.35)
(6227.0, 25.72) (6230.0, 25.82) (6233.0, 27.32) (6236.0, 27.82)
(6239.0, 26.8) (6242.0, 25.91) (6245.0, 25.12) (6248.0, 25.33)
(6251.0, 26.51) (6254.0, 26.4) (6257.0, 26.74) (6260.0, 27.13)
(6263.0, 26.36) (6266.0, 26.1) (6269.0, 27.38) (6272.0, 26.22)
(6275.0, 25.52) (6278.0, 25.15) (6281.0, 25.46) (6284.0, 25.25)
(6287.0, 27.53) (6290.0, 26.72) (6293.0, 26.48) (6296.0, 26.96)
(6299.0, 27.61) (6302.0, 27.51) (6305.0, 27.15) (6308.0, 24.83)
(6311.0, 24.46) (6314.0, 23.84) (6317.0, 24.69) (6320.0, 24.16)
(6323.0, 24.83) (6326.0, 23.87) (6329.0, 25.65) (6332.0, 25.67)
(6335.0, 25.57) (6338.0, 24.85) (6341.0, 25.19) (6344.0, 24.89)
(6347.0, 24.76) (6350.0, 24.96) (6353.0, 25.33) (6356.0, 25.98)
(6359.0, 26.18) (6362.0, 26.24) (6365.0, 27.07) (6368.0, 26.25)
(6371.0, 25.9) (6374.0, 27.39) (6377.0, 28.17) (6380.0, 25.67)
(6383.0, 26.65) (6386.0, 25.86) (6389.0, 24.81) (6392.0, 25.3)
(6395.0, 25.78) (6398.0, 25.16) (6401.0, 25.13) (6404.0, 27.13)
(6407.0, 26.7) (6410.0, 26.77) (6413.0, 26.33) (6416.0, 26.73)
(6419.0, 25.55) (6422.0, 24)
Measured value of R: 1.07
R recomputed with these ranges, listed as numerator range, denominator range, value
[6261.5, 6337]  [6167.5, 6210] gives 1.07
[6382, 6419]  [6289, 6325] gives 1.04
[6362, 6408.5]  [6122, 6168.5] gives 1.10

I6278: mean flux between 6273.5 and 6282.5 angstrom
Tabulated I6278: 25.4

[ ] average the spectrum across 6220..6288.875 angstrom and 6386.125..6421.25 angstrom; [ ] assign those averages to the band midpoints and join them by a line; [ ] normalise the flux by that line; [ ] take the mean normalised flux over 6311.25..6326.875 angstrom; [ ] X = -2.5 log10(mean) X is 0.08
